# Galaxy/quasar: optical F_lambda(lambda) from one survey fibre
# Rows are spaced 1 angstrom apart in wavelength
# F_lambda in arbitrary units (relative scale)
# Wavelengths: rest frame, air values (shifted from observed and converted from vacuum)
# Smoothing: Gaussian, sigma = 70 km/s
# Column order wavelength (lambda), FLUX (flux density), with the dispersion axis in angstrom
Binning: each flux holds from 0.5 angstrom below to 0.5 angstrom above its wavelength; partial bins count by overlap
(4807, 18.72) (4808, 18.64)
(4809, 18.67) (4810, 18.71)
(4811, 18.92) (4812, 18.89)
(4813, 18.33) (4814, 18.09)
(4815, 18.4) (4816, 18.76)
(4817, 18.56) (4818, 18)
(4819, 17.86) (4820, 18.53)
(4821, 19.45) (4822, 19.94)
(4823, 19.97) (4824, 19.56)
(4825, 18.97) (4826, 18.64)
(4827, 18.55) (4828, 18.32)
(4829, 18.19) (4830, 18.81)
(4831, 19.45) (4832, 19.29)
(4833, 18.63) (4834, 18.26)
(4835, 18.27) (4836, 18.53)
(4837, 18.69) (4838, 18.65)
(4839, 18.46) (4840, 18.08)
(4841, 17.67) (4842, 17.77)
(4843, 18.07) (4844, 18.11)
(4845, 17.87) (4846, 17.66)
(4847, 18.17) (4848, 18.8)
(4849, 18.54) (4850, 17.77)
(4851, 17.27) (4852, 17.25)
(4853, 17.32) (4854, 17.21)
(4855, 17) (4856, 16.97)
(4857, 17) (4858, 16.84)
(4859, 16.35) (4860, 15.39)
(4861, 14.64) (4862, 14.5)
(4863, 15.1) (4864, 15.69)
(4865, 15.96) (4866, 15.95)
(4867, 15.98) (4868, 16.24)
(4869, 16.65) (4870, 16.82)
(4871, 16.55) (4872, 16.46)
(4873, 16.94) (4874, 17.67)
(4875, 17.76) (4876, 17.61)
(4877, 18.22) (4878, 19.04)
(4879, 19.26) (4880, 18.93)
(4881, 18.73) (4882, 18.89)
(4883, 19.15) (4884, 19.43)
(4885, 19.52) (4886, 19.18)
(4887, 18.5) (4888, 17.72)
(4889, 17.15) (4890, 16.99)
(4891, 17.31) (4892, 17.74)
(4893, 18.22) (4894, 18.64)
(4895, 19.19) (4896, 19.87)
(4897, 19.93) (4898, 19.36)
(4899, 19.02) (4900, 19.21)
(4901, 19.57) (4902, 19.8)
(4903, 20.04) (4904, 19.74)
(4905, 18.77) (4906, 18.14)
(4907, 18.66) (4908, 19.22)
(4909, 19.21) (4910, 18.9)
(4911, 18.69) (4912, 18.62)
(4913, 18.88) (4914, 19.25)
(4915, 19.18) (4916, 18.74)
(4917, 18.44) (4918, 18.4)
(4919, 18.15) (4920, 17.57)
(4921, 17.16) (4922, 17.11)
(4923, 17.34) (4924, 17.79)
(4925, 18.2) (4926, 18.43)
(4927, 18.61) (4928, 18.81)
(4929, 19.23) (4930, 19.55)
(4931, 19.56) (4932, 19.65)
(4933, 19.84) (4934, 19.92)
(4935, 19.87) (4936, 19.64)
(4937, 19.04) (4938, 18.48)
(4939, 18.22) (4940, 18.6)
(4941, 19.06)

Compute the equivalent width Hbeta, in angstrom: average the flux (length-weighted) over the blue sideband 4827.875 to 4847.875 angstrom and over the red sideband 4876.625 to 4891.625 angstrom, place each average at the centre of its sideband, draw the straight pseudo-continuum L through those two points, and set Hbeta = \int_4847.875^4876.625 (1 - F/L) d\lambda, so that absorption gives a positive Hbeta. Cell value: 2.8 angstrom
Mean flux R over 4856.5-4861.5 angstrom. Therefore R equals 16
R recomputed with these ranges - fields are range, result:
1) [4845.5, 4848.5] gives 18.2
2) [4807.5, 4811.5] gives 18.7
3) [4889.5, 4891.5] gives 17.1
